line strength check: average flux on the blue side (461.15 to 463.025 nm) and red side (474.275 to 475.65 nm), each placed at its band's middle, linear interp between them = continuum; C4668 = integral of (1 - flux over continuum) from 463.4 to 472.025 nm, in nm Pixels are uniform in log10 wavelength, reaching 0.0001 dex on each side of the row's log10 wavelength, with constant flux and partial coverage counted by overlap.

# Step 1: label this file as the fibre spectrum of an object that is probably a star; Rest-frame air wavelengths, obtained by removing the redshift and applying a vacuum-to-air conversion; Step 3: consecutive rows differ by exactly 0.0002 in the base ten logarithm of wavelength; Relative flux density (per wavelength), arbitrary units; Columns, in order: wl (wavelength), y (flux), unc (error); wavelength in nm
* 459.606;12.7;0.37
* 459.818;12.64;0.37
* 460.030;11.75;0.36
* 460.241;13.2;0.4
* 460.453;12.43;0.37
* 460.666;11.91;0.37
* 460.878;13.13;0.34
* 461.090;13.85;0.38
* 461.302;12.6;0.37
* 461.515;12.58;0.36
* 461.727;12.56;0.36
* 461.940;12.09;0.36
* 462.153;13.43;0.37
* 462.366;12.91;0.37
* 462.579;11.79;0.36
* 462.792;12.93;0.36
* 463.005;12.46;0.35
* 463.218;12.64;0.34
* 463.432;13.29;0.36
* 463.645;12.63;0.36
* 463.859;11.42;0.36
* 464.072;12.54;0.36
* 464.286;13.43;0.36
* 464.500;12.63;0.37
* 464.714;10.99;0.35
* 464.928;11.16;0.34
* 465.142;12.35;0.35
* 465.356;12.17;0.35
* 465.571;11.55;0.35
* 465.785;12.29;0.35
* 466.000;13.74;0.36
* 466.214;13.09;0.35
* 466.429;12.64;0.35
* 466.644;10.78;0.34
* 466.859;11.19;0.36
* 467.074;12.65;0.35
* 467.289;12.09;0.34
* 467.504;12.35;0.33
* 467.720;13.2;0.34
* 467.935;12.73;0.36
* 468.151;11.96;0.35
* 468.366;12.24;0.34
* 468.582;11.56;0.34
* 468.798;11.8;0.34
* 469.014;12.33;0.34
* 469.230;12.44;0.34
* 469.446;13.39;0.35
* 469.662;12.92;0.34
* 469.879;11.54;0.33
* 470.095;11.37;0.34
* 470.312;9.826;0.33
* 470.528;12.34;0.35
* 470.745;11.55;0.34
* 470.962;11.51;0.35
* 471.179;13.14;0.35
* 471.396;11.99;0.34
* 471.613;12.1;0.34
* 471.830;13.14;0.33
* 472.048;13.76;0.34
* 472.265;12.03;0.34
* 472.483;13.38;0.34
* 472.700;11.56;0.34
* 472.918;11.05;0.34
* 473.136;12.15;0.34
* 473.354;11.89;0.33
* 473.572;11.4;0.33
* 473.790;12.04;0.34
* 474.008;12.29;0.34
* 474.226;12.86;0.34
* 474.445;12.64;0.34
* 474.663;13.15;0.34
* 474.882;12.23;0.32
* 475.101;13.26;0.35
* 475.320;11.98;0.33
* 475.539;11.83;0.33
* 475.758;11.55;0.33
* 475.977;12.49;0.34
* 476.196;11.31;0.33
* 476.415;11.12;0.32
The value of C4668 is 0.26 nm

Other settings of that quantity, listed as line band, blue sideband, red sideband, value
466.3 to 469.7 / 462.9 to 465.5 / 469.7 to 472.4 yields -0.03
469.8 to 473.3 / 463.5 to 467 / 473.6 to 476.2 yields 0.07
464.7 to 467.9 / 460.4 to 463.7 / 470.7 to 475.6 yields 0.09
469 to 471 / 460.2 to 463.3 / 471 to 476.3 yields 0.08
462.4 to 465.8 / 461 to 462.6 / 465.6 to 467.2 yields 0.07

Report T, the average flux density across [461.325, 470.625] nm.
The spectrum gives 12.3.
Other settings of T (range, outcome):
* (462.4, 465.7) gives 12.3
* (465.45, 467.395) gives 12.2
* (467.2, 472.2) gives 12.2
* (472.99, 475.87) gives 12.2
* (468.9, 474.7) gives 12.2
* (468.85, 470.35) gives 12.1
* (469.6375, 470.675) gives 11.5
